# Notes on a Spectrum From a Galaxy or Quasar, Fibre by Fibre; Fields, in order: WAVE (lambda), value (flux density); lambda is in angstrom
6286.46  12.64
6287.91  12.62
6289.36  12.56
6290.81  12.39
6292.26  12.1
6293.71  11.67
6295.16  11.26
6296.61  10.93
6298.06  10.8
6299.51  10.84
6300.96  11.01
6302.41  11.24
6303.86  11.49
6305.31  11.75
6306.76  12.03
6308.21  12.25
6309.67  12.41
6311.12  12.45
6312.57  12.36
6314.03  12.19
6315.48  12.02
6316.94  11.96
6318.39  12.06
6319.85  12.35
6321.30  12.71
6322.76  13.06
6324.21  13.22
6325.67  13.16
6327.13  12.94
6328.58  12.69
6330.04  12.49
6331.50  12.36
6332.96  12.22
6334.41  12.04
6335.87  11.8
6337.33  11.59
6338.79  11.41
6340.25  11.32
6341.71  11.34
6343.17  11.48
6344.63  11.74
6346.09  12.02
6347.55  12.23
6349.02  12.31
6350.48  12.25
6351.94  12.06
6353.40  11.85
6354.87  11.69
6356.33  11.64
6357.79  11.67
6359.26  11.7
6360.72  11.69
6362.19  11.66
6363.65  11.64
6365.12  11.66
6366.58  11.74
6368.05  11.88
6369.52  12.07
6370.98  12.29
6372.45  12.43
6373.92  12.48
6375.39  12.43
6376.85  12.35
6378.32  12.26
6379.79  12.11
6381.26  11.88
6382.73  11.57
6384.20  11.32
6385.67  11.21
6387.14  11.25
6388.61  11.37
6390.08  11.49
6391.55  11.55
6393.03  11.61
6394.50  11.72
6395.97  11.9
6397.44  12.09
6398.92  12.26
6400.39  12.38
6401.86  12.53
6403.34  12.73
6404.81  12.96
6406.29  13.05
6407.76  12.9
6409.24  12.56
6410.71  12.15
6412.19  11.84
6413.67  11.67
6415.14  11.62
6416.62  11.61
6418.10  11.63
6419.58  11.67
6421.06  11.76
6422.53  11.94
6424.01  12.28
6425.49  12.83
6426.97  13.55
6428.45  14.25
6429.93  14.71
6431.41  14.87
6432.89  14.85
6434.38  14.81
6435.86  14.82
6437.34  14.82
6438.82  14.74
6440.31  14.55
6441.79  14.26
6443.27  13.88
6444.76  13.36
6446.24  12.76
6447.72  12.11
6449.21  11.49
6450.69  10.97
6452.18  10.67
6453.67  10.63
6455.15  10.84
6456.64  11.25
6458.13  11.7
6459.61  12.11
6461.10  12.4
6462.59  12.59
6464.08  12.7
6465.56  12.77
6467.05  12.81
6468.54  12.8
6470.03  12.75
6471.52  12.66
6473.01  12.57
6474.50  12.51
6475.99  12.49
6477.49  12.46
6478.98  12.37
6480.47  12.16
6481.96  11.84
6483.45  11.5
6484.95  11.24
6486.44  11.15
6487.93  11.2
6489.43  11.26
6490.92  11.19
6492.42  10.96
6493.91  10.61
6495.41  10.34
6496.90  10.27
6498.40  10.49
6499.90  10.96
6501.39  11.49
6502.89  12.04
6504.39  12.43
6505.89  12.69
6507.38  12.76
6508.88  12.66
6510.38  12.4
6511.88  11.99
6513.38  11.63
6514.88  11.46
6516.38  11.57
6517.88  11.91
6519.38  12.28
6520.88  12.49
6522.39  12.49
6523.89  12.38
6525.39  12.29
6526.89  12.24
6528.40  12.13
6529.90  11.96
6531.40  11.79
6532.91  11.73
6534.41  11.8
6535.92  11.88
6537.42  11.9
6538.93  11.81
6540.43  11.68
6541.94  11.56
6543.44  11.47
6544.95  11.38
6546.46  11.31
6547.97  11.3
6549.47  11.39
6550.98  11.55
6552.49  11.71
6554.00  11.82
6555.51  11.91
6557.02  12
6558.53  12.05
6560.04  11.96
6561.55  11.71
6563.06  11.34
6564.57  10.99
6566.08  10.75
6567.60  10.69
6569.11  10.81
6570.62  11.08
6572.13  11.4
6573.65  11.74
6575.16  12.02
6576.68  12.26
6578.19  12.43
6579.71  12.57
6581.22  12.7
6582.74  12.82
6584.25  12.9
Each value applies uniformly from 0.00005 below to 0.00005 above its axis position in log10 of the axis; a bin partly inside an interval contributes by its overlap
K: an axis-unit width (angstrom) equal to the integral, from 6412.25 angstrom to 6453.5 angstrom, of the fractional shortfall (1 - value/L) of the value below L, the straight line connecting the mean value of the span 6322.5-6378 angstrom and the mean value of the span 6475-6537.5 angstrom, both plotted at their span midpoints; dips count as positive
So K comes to -3.8 angstrom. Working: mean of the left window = 12.1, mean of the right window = 11.8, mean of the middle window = 13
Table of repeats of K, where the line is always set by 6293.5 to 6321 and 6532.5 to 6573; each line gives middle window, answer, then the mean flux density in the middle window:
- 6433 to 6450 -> -3.2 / 13.8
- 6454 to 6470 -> -0.8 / 12.2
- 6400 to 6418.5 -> -1.0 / 12.3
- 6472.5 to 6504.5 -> 0.2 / 11.5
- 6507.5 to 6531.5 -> -1.2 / 12.1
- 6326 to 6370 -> -0.7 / 11.9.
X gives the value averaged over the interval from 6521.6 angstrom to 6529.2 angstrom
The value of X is 12.3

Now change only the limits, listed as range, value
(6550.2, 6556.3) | 11.7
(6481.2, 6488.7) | 11.4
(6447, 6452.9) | 11.3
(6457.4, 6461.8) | 12.1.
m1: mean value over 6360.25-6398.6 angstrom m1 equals 11.8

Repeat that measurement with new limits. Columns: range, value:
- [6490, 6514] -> 11.6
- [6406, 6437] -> 12.9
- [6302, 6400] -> 12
